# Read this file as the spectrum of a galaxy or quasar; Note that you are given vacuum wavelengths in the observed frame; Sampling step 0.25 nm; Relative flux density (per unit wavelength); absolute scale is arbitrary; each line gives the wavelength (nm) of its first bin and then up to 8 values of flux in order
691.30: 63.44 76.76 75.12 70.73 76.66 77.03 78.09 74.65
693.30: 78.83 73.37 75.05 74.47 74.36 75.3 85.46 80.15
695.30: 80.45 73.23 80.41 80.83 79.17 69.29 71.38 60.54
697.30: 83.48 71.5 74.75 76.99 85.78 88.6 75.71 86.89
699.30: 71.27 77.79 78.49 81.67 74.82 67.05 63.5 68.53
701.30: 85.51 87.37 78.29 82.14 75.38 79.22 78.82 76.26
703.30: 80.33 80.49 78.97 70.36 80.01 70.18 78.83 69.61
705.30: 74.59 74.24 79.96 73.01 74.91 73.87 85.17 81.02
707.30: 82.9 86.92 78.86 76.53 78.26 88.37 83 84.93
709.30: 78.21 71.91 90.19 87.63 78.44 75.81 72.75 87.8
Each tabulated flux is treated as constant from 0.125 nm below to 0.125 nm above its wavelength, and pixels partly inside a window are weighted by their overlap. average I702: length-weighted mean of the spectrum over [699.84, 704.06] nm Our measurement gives 77.2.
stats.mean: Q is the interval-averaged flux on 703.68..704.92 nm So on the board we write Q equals 75.6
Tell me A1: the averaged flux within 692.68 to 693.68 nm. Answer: 76.2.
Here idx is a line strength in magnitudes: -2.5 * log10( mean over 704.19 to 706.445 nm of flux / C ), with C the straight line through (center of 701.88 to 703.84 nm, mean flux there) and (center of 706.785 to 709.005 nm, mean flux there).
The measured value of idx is 0.08 mag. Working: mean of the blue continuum 78.9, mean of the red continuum 82.3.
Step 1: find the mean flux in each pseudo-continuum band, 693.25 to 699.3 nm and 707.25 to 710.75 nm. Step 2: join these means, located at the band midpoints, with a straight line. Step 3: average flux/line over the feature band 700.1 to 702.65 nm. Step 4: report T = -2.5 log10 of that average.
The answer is 0.036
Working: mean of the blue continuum 77.2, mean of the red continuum 81.4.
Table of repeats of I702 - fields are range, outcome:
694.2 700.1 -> 77.6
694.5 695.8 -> 79.3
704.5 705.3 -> 73.4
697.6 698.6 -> 80.2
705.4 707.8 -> 79.1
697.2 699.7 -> 79.2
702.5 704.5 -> 77.7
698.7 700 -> 78.3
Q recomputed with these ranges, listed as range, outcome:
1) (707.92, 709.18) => 82.2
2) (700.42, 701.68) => 74.4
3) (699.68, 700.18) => 80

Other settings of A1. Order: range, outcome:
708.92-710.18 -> 82.6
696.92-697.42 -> 71.9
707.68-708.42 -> 77.9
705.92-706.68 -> 74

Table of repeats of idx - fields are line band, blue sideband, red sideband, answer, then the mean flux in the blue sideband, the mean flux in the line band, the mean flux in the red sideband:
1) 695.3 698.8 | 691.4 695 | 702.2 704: 0.00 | 76.1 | 76.7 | 78.2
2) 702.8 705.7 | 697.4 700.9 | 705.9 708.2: 0.03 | 76.9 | 76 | 79.2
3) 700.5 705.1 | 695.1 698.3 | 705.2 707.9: 0.01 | 75.7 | 76.6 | 78.7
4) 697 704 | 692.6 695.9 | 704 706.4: -0.03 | 77.2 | 77.6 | 74.7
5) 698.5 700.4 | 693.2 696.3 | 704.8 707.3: -0.03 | 77.7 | 79.1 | 76.7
